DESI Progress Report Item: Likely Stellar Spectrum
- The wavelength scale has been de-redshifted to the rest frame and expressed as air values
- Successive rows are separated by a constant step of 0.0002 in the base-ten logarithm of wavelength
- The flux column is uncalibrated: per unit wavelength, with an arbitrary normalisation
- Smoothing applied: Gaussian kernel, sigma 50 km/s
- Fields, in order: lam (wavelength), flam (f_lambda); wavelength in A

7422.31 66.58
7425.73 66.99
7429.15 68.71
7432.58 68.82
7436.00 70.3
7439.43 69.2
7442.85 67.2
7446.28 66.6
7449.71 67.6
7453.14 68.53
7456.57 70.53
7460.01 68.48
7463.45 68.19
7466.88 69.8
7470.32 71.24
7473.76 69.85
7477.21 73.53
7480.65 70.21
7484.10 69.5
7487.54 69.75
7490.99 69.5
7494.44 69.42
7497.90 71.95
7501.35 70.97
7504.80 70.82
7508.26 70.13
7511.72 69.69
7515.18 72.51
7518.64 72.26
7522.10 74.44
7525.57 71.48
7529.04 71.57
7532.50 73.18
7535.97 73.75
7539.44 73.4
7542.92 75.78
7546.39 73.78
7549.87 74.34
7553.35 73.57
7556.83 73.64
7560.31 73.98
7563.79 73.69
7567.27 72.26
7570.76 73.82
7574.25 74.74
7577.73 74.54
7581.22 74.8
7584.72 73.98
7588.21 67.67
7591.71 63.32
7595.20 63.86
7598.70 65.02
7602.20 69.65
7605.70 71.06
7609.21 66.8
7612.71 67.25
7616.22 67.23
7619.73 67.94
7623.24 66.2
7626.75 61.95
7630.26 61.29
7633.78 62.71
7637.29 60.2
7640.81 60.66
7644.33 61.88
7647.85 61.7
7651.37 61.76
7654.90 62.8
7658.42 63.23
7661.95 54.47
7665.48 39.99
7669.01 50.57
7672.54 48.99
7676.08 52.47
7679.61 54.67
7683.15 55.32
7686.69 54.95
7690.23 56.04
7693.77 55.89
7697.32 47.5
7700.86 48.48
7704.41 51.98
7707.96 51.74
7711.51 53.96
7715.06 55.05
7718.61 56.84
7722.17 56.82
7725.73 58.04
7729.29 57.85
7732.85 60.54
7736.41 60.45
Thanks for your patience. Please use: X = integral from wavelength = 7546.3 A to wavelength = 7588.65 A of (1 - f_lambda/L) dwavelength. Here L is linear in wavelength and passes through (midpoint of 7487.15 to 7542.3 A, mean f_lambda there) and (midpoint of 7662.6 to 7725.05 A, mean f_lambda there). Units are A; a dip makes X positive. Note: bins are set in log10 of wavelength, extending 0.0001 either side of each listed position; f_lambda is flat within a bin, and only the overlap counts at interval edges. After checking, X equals -4.9 A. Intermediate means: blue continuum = 71.7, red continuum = 52.6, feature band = 73.6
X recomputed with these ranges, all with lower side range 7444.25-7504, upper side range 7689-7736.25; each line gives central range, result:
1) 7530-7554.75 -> -3.2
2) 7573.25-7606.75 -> -3.9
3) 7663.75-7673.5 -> 1.9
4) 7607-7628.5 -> -2.0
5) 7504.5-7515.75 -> -0.5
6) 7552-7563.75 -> -1.7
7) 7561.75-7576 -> -2.2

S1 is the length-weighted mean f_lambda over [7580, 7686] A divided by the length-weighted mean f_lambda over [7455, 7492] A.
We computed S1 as 0.88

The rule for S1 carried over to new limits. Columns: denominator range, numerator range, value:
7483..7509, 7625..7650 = 0.87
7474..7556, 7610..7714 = 0.80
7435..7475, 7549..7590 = 1.06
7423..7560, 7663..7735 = 0.75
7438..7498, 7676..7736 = 0.79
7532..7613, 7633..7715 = 0.77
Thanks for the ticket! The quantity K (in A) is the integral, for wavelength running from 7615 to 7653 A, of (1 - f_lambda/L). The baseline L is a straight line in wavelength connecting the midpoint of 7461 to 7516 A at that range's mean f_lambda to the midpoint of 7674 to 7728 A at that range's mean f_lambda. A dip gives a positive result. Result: -2.5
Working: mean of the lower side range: 70.4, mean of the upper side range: 54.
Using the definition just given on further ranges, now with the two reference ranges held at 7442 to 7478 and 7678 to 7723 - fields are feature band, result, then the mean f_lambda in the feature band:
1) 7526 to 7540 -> -1.8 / 72.8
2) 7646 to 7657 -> -1.0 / 62.1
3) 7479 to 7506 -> -1.3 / 70.3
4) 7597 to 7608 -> -1.6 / 68.5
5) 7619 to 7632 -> -1.2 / 64.1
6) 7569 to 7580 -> -2.2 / 74.4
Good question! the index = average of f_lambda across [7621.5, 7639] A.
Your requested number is 62.5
